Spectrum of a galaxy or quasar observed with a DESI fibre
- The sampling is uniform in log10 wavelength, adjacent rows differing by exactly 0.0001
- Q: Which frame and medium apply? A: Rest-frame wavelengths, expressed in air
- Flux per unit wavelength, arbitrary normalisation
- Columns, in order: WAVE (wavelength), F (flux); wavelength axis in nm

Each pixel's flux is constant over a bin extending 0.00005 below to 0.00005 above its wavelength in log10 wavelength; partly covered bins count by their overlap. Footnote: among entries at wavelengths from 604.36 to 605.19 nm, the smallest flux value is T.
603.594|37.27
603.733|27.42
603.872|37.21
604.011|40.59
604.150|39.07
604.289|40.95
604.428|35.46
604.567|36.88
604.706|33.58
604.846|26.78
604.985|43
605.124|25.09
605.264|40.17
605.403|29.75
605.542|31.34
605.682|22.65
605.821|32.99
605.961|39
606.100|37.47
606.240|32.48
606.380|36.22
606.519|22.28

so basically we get 25.09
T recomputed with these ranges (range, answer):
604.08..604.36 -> 39.07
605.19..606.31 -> 22.65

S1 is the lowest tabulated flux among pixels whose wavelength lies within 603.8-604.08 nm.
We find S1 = 37.21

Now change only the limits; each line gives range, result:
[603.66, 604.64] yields 27.42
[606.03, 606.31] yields 32.48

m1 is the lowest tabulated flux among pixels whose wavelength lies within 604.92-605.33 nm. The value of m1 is 25.09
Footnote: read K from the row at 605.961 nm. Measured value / 39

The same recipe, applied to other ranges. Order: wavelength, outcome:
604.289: 40.95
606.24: 32.48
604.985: 43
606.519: 22.28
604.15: 39.07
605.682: 22.65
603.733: 27.42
